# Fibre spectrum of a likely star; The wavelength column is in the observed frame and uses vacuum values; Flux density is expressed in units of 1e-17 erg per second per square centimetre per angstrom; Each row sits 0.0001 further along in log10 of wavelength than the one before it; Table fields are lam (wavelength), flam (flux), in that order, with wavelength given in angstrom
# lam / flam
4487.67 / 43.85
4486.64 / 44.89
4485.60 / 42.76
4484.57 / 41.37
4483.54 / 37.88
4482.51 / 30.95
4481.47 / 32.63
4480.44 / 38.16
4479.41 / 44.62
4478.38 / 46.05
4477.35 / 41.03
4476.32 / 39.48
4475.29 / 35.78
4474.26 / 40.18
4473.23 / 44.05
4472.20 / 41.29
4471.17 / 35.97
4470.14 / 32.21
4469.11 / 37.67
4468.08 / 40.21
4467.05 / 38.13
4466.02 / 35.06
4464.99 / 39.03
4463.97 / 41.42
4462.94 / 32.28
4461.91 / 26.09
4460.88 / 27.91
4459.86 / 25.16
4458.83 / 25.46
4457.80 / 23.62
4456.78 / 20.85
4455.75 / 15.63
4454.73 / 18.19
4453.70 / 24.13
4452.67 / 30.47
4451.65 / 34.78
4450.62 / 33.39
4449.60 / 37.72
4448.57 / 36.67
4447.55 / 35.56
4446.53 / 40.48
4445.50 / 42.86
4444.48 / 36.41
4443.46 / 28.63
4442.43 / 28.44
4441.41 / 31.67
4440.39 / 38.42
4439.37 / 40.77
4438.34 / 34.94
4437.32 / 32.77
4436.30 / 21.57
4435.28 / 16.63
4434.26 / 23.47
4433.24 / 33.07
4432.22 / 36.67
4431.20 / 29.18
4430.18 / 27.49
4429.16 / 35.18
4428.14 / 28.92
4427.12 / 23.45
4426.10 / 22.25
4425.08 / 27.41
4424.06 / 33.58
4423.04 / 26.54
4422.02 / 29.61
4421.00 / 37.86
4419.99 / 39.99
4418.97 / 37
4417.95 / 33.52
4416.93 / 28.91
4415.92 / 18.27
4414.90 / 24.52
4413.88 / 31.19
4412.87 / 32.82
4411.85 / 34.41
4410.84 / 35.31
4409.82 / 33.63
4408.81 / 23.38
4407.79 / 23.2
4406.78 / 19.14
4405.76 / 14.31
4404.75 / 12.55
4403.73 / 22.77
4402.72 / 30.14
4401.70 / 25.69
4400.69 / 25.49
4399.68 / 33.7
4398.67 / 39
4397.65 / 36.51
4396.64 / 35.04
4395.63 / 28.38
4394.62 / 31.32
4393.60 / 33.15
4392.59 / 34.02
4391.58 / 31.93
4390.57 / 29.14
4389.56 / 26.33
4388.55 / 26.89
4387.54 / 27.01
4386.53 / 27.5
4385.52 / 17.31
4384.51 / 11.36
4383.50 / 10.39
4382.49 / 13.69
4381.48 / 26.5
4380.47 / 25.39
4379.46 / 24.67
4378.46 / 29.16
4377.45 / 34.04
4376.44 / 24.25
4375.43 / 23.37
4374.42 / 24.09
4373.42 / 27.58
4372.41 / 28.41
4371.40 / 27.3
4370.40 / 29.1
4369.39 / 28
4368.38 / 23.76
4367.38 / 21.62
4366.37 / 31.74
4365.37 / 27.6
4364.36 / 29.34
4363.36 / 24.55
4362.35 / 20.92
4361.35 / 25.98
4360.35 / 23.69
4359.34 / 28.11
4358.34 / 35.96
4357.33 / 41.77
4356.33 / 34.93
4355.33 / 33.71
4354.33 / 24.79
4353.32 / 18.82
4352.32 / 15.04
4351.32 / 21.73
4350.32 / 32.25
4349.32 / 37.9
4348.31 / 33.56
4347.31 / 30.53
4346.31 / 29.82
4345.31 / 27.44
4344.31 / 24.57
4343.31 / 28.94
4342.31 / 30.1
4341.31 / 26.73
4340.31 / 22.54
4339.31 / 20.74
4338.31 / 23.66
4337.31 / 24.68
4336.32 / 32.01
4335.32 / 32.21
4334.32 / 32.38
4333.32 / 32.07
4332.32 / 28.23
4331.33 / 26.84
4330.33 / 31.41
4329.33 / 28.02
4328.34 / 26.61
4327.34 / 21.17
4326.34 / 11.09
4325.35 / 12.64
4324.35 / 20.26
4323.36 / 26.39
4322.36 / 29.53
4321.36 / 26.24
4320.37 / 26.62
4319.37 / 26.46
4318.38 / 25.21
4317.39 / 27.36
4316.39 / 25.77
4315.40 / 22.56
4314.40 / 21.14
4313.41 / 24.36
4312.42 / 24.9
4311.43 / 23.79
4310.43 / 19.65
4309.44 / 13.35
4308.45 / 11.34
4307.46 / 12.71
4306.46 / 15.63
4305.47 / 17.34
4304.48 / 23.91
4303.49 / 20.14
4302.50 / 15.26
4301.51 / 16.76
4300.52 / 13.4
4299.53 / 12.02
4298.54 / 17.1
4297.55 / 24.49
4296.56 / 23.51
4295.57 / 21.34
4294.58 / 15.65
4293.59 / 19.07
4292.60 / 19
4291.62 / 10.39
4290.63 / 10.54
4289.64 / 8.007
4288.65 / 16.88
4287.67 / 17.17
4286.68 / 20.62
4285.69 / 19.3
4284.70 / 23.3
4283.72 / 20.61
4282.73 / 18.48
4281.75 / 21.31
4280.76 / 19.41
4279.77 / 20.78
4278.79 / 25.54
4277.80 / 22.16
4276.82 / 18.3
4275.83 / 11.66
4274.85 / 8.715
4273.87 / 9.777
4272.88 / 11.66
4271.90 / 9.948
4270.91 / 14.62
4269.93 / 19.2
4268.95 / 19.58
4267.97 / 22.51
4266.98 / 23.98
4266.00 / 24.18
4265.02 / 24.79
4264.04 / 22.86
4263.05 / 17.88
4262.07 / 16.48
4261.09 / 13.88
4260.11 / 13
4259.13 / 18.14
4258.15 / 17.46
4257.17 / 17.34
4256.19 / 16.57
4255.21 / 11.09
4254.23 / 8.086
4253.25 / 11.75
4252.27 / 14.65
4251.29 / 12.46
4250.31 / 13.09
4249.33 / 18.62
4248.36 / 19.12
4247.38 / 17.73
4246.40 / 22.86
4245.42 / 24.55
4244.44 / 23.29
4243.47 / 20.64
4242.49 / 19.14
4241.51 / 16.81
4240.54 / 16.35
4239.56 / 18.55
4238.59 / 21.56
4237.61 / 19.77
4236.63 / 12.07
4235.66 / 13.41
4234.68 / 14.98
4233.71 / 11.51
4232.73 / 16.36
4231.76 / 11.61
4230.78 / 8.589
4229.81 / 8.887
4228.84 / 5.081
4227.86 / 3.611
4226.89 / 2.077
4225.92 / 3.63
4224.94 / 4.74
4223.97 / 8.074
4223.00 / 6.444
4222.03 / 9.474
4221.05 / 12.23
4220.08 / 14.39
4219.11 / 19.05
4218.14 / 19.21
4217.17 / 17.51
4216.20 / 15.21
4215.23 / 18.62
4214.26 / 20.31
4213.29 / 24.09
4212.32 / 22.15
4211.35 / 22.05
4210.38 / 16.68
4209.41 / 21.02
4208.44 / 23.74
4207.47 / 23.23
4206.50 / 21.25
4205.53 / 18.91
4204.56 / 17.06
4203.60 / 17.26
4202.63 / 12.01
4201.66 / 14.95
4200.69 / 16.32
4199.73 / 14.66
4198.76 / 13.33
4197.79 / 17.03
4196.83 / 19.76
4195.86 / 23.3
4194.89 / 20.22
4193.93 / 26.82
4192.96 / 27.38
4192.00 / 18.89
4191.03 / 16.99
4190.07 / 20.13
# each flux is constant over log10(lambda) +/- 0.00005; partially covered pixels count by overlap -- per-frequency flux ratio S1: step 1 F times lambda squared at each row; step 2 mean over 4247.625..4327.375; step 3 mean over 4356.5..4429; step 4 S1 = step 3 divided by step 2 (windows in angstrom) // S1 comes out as 1.58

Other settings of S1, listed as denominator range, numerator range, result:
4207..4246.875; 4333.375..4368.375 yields 1.92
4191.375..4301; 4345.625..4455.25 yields 1.84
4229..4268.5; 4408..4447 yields 2.00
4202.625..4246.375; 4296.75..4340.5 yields 1.51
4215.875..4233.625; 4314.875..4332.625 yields 2.49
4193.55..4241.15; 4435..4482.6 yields 2.43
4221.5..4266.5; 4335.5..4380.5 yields 1.98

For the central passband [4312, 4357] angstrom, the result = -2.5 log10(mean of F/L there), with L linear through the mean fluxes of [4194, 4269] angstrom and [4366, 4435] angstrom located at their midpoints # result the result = -0.14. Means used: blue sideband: 16.3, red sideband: 27.6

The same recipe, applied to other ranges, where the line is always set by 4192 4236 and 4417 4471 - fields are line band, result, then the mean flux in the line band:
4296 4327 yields 0.098 mag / 20.4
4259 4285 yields 0.076 mag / 18.2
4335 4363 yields -0.128 mag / 27.9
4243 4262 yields 0.100 mag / 16.5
